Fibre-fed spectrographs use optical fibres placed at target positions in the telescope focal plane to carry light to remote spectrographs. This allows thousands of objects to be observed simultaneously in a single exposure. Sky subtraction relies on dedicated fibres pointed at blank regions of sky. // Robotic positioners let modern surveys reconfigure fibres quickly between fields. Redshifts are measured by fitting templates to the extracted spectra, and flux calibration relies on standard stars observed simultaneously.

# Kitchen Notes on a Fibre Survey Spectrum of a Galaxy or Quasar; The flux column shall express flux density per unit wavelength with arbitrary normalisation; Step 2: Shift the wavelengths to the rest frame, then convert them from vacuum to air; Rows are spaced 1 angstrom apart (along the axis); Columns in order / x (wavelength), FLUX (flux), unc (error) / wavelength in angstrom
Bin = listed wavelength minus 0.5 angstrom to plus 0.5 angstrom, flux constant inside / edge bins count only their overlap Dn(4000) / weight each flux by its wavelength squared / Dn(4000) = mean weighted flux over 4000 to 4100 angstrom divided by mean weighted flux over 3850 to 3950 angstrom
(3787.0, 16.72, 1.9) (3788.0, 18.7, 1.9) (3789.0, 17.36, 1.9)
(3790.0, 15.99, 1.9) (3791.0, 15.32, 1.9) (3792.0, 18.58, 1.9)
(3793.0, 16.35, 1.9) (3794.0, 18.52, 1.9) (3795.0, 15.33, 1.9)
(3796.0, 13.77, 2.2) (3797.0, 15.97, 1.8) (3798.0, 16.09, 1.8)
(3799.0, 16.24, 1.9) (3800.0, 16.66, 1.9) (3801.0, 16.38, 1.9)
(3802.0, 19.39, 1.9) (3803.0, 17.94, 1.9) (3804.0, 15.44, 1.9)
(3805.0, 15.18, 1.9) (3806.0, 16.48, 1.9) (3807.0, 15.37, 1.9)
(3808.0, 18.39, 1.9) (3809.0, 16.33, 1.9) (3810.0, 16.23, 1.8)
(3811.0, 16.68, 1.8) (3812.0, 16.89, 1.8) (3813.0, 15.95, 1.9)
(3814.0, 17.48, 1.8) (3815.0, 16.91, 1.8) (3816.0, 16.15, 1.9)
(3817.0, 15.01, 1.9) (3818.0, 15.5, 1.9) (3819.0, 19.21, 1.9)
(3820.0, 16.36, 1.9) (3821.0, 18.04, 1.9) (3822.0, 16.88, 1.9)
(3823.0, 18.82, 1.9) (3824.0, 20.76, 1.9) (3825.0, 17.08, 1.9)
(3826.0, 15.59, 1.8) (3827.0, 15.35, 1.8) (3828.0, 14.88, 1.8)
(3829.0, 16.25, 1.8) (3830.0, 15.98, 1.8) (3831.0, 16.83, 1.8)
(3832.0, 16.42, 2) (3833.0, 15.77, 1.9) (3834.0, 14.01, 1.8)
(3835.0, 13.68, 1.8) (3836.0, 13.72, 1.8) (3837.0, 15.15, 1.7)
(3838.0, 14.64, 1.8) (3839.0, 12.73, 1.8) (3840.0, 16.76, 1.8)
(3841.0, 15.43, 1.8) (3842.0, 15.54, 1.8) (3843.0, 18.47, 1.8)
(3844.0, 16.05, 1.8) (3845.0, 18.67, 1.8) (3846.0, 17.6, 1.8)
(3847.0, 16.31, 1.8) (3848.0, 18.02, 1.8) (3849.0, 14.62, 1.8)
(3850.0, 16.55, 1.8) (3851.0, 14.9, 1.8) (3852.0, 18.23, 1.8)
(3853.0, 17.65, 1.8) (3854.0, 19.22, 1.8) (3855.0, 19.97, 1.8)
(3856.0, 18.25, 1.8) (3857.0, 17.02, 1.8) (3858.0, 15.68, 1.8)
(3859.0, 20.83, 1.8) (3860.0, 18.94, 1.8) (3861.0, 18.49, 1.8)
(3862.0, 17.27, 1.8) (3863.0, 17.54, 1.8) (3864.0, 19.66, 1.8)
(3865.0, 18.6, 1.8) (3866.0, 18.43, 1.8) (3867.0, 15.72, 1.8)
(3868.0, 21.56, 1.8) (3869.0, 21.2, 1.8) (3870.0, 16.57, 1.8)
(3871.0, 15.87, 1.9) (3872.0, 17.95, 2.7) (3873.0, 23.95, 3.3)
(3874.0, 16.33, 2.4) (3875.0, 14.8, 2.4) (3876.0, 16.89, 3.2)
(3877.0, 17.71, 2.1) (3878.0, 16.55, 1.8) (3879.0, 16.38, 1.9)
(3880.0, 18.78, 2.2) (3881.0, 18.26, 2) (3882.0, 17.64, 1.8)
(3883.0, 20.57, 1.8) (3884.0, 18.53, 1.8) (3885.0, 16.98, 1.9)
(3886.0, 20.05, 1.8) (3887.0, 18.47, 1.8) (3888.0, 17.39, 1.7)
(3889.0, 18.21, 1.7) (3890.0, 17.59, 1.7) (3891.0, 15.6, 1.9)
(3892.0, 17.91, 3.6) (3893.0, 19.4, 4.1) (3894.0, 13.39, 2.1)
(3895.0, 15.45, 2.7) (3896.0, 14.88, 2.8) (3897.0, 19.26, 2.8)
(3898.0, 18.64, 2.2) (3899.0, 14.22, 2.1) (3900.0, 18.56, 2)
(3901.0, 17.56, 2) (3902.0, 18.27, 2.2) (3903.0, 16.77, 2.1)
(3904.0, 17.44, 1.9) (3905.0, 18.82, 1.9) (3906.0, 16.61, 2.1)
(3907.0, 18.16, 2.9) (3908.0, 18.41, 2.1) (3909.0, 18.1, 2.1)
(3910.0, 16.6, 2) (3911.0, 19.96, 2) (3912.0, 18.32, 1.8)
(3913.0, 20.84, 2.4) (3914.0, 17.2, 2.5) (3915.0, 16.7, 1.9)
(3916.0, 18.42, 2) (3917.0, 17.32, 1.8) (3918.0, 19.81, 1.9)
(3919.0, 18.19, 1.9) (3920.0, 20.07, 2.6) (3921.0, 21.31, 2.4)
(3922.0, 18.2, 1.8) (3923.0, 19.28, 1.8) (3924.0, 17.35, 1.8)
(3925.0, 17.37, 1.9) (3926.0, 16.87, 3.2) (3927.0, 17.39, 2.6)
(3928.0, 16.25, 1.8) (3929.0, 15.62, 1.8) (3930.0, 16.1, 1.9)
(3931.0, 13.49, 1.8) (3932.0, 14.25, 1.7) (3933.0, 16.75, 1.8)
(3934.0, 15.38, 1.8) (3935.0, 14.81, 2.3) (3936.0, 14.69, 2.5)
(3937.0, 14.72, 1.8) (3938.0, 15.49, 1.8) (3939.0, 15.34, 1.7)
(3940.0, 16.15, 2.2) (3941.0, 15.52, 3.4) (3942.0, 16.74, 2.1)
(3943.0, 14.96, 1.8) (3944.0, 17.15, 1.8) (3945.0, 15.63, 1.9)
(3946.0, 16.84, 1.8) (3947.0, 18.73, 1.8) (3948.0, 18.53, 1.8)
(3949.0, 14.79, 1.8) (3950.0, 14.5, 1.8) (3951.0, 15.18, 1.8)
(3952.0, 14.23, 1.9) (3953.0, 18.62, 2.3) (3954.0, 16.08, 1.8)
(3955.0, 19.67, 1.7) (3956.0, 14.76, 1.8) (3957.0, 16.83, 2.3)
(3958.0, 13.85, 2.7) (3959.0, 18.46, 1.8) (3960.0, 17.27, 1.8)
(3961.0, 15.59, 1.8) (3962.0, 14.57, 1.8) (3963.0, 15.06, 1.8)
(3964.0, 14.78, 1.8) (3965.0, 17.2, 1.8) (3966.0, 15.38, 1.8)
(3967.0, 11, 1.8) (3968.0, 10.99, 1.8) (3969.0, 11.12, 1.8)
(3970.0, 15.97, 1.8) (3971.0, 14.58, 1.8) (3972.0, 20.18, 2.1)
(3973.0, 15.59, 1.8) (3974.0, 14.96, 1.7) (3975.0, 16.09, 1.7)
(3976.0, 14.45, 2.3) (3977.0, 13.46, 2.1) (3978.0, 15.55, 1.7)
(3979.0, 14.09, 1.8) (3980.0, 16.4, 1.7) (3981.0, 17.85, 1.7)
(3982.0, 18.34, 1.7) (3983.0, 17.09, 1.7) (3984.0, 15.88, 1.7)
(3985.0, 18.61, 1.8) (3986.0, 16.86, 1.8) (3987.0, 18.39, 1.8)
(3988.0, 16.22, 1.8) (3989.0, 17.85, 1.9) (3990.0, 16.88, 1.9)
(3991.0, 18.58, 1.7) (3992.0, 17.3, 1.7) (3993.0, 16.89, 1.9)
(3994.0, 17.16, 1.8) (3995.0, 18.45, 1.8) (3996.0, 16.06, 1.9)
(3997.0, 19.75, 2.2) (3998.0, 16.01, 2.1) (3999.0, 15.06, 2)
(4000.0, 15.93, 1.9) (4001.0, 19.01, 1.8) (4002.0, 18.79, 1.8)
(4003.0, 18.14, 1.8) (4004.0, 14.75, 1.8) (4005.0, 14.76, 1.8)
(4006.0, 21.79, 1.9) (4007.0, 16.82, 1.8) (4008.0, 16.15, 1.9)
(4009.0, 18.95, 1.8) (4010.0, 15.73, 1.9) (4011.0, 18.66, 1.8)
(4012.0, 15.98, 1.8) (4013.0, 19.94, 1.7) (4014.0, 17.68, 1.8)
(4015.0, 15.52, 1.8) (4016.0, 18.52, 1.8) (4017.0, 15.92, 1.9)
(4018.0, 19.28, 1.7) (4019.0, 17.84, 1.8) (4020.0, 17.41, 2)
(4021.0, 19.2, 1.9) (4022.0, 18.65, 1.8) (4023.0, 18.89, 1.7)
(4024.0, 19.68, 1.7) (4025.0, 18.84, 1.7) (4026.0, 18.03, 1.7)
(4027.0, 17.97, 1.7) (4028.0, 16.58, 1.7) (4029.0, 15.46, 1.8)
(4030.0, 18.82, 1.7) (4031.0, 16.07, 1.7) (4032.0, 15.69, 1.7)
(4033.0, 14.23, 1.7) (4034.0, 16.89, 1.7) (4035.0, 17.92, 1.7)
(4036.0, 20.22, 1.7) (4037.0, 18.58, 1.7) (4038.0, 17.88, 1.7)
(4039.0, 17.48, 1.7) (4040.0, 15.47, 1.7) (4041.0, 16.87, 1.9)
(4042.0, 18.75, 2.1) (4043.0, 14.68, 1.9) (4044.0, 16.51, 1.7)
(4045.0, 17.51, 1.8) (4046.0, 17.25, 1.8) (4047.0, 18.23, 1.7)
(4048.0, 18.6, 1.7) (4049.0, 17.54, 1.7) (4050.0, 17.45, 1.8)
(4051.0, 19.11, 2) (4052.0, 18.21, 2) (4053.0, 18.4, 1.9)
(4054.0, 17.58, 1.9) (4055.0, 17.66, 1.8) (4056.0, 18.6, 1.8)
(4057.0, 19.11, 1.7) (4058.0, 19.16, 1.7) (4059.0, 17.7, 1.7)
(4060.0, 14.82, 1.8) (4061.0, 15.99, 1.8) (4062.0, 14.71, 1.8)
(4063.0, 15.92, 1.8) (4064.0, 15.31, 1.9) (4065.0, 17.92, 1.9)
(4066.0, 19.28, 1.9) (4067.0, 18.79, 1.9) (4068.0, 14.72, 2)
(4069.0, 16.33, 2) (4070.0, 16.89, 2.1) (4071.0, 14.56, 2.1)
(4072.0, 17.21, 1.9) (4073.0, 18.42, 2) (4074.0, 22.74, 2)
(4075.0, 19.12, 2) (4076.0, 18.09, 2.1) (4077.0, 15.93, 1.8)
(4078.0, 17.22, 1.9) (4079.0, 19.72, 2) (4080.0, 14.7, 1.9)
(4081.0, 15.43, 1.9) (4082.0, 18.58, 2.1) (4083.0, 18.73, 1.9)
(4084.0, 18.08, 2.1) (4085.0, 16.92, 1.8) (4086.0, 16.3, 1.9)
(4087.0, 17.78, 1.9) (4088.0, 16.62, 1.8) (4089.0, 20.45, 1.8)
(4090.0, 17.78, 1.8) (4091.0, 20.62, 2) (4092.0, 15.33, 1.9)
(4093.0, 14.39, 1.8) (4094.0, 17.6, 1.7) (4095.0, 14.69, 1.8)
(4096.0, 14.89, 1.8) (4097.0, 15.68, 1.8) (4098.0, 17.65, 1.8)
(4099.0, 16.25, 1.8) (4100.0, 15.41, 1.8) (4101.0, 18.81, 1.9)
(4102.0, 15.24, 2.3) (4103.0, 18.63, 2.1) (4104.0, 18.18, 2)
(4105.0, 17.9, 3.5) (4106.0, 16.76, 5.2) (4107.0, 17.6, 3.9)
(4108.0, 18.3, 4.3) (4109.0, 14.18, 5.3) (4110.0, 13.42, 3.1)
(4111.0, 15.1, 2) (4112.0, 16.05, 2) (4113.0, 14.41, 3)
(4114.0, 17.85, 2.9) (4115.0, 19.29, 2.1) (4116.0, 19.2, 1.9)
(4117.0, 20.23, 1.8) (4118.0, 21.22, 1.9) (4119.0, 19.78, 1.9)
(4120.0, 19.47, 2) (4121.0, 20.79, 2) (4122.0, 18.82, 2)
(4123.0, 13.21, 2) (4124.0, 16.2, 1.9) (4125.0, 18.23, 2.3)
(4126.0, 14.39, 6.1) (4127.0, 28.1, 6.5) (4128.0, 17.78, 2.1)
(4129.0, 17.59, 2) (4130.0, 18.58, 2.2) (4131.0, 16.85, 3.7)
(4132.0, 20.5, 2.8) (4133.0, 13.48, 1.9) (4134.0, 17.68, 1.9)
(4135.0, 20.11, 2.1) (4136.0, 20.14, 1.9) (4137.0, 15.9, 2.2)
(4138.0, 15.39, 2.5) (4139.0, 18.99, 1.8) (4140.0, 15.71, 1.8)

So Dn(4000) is 1.08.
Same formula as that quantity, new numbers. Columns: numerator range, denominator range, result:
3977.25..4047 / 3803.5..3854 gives 1.16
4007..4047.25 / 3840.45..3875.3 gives 1.07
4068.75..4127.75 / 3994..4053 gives 1.04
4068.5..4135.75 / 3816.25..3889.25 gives 1.15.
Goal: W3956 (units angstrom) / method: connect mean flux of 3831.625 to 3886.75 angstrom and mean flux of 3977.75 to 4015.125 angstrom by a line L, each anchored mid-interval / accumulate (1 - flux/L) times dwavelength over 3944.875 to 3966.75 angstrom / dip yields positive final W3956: 1.4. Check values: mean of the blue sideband 17.3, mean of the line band 16.2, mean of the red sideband 17.2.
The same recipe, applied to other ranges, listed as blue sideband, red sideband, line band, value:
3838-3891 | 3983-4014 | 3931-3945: 1.6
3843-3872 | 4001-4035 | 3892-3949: 2.0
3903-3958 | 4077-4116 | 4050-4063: -0.5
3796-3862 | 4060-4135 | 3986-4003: -0.3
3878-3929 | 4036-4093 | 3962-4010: 3.5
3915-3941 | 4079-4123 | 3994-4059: -2.0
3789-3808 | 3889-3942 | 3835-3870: -1.0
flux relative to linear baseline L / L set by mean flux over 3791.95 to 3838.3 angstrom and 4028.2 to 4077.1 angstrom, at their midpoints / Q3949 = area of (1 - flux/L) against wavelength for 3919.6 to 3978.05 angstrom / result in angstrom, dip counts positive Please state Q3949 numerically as 3.4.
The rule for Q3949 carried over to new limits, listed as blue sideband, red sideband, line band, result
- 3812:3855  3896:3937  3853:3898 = -2.70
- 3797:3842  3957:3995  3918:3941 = -0.79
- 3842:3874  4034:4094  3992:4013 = 0.39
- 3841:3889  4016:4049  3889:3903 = 0.62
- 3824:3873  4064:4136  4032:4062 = -0.05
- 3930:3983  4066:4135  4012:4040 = -1.93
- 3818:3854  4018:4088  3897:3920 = -1.73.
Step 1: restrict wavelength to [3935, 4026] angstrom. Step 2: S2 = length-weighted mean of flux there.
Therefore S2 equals 16.6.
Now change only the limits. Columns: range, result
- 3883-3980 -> 16.6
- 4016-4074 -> 17.5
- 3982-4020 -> 17.4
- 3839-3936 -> 17.6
